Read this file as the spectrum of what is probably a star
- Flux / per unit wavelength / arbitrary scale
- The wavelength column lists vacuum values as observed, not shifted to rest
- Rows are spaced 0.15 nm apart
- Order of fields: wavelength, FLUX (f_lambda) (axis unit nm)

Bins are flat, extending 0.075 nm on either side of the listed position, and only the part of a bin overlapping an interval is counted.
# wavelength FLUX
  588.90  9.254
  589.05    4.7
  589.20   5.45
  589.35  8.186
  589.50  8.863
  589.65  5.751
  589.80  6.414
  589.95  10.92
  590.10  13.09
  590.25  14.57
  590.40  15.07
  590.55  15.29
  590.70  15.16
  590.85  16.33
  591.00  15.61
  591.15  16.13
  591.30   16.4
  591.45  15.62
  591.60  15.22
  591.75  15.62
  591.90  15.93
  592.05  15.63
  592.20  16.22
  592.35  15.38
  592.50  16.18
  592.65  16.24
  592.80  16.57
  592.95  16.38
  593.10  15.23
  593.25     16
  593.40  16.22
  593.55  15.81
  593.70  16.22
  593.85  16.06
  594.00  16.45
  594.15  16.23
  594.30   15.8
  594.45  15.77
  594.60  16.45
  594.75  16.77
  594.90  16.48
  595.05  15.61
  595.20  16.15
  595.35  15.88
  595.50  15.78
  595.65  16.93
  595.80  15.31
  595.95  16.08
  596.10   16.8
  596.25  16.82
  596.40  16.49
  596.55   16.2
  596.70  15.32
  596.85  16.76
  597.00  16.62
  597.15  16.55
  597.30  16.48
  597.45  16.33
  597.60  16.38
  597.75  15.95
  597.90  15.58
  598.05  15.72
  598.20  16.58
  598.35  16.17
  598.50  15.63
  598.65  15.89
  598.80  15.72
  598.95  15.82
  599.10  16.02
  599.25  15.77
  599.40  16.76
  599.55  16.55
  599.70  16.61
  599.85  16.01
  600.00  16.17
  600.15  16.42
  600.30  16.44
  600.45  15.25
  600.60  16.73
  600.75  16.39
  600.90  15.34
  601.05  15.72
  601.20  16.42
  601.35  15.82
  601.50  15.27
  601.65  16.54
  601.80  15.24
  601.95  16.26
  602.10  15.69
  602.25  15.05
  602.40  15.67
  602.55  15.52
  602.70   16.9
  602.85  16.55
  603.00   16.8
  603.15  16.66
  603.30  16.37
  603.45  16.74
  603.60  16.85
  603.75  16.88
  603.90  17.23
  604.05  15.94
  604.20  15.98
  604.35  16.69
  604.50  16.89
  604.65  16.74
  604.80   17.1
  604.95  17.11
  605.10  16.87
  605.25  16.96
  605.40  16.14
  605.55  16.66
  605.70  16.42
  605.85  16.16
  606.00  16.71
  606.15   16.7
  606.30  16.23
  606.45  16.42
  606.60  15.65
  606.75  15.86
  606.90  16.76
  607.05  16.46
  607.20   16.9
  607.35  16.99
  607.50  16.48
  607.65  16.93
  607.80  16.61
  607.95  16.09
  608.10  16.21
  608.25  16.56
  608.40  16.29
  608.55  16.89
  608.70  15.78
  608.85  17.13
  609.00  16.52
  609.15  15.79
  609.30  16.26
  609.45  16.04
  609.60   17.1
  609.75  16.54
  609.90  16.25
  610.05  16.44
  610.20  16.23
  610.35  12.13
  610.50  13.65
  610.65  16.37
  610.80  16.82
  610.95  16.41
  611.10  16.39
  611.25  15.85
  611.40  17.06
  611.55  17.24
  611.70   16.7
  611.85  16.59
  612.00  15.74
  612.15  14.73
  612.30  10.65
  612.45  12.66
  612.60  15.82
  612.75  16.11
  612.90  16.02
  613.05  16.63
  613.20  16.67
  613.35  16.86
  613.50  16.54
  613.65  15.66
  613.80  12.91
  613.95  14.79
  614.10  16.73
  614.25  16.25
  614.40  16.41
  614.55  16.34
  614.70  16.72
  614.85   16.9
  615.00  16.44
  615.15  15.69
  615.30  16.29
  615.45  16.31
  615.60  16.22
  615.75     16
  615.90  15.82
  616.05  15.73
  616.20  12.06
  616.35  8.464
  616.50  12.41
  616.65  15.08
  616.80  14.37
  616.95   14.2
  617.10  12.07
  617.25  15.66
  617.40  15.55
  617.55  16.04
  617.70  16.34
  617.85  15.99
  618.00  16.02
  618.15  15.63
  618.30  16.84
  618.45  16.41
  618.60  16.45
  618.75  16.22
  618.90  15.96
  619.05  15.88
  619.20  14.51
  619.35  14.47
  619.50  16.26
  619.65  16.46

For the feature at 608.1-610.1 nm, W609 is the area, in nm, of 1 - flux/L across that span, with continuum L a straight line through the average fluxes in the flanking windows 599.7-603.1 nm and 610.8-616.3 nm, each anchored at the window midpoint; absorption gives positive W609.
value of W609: -0.07 nm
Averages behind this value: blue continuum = 16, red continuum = 15.8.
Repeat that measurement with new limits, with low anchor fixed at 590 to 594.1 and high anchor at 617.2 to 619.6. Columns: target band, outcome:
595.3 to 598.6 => -0.10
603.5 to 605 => -0.09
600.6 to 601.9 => -0.01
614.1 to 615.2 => -0.04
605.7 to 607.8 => -0.09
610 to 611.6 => 0.00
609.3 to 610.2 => -0.03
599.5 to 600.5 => -0.03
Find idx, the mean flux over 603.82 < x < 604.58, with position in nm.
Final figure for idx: 16.5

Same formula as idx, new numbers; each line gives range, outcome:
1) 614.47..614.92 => 16.6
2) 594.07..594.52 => 15.9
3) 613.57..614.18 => 15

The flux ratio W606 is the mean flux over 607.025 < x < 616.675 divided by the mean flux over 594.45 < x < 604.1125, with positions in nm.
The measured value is 0.97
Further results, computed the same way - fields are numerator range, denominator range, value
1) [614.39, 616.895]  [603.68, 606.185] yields 0.91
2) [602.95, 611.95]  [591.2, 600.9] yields 1.02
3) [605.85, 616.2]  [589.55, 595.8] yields 1.05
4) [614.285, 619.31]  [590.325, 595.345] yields 0.96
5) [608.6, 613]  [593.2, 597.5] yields 0.97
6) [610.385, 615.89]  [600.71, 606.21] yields 0.97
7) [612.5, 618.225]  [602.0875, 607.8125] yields 0.93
